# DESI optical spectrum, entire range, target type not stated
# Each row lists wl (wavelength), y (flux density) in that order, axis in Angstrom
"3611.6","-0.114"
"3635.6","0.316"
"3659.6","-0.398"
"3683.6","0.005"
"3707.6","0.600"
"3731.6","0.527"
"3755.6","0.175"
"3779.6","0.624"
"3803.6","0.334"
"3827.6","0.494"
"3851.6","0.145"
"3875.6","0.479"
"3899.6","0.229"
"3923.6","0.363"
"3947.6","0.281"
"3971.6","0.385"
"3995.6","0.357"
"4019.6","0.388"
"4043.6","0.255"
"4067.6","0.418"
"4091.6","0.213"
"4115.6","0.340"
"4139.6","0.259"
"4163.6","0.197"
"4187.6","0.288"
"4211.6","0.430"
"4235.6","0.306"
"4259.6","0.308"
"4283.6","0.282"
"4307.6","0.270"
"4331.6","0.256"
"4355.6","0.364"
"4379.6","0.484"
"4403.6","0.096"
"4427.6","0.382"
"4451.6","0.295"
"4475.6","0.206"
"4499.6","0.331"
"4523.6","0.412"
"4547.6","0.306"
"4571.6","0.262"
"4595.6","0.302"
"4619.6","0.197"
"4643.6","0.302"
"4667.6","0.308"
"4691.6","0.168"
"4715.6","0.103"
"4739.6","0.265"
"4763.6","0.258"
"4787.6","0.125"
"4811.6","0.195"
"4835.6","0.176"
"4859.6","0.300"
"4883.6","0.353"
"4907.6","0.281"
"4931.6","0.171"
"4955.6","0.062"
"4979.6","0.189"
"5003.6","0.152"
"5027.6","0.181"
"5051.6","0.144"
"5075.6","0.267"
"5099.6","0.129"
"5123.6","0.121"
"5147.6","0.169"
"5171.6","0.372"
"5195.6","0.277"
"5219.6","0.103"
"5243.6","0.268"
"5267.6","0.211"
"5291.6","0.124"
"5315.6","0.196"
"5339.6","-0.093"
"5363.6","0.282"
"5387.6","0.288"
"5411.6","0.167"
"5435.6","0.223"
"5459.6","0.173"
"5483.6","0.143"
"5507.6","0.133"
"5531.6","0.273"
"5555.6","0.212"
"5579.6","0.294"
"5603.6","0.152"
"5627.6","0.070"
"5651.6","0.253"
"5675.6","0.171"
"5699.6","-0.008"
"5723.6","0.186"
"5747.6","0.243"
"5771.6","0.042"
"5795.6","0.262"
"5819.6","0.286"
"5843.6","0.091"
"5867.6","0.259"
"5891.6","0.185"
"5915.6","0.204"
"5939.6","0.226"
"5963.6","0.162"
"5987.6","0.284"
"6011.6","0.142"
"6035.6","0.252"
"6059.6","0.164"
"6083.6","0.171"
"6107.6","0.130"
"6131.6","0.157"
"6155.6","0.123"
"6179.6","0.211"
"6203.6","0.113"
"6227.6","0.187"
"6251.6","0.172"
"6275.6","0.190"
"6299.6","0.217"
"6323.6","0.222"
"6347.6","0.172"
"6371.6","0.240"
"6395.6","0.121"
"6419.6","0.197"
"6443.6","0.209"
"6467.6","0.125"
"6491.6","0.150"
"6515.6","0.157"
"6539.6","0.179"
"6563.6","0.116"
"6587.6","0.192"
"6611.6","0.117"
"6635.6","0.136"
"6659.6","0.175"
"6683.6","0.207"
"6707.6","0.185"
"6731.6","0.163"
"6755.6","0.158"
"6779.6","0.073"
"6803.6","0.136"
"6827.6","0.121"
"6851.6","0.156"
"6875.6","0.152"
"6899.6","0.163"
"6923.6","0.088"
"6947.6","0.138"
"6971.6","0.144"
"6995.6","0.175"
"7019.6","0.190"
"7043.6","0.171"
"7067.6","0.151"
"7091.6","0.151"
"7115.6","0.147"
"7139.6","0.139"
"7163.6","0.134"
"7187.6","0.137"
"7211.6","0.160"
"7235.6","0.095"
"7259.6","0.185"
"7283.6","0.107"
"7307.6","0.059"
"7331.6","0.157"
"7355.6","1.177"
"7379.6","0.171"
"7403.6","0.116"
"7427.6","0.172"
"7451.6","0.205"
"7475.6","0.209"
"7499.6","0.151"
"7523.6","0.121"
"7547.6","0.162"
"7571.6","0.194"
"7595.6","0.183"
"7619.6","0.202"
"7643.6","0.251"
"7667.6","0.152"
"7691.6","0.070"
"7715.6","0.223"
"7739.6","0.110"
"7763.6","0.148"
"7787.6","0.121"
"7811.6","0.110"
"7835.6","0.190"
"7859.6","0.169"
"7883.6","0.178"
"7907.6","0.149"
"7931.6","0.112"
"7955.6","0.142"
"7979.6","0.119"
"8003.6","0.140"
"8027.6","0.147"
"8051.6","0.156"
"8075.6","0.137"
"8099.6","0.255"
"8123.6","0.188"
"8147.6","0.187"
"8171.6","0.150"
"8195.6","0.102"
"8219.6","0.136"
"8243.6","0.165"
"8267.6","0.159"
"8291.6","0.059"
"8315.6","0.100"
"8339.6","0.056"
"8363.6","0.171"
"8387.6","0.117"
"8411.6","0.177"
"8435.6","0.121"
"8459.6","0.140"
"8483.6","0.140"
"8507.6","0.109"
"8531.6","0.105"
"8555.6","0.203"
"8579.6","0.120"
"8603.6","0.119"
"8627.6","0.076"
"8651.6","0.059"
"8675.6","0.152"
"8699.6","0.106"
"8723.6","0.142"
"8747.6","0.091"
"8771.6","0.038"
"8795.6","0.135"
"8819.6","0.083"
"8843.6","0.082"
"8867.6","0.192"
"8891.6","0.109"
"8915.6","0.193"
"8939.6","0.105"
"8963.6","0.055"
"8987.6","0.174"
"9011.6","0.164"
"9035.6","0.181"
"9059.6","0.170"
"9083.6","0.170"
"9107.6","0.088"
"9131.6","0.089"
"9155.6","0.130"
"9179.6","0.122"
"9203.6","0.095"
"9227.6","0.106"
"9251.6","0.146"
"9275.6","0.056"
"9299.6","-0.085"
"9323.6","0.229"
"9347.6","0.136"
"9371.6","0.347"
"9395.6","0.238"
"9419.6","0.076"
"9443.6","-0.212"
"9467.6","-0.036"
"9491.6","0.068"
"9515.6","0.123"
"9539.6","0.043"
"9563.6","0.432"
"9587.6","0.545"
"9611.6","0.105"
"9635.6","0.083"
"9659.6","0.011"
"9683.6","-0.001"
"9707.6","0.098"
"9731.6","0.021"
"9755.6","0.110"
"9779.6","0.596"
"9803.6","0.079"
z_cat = 0.97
